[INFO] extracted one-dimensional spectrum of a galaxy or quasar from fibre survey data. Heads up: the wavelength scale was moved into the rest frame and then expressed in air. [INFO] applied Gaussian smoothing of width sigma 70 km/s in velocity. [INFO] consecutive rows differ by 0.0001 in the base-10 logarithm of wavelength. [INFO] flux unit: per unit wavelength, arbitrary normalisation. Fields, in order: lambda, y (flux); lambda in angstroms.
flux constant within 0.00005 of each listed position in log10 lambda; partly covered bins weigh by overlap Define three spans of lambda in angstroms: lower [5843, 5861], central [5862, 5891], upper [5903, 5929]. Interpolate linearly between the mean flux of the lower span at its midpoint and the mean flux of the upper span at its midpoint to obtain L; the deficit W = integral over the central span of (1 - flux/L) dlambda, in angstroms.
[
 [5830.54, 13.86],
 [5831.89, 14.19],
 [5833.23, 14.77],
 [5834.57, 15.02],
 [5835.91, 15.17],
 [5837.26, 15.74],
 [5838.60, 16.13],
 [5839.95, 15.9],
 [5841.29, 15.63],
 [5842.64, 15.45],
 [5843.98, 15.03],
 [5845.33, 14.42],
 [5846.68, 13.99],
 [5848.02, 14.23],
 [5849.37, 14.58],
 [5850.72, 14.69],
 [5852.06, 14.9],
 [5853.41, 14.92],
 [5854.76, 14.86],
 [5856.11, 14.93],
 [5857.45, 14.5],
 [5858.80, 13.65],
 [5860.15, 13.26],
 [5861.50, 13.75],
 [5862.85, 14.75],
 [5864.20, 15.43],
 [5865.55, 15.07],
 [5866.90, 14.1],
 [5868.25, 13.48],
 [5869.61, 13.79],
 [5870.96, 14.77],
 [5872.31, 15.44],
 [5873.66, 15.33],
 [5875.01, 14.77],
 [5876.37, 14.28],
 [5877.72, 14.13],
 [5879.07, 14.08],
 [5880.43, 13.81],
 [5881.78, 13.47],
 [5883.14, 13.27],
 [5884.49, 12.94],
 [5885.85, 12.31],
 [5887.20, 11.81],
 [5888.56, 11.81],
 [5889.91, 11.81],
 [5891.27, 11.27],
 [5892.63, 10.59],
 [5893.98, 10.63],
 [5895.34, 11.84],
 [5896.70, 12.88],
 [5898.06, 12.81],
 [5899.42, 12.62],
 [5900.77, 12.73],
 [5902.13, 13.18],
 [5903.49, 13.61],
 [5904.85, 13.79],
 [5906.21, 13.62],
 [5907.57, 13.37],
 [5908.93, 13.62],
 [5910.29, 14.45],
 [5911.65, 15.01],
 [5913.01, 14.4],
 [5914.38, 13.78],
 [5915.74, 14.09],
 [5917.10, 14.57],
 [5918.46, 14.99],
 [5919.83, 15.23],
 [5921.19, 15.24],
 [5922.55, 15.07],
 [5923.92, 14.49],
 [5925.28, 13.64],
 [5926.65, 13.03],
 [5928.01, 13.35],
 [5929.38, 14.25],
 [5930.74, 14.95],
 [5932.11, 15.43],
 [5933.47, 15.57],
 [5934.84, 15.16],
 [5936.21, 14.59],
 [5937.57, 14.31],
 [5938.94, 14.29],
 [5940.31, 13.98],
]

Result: 1.1 angstroms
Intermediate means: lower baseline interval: 14.5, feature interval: 13.8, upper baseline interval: 14.2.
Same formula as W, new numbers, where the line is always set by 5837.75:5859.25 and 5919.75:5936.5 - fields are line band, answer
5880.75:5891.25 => 1.6 angstroms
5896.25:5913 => 1.3 angstroms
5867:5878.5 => 0.3 angstroms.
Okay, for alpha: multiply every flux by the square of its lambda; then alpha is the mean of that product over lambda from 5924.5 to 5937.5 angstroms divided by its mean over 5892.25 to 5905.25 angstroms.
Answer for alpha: 1.17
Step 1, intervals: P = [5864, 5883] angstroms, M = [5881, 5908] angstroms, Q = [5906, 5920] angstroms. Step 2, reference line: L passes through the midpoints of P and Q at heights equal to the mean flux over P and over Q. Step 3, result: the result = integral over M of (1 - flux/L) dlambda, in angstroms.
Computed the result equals 3.4 angstroms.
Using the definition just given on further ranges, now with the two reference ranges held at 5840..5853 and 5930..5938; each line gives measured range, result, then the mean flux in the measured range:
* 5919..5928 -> 0.4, 14.4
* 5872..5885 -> 0.7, 14.1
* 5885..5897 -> 2.6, 11.6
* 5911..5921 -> 0.3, 14.6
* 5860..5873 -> 0.4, 14.4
